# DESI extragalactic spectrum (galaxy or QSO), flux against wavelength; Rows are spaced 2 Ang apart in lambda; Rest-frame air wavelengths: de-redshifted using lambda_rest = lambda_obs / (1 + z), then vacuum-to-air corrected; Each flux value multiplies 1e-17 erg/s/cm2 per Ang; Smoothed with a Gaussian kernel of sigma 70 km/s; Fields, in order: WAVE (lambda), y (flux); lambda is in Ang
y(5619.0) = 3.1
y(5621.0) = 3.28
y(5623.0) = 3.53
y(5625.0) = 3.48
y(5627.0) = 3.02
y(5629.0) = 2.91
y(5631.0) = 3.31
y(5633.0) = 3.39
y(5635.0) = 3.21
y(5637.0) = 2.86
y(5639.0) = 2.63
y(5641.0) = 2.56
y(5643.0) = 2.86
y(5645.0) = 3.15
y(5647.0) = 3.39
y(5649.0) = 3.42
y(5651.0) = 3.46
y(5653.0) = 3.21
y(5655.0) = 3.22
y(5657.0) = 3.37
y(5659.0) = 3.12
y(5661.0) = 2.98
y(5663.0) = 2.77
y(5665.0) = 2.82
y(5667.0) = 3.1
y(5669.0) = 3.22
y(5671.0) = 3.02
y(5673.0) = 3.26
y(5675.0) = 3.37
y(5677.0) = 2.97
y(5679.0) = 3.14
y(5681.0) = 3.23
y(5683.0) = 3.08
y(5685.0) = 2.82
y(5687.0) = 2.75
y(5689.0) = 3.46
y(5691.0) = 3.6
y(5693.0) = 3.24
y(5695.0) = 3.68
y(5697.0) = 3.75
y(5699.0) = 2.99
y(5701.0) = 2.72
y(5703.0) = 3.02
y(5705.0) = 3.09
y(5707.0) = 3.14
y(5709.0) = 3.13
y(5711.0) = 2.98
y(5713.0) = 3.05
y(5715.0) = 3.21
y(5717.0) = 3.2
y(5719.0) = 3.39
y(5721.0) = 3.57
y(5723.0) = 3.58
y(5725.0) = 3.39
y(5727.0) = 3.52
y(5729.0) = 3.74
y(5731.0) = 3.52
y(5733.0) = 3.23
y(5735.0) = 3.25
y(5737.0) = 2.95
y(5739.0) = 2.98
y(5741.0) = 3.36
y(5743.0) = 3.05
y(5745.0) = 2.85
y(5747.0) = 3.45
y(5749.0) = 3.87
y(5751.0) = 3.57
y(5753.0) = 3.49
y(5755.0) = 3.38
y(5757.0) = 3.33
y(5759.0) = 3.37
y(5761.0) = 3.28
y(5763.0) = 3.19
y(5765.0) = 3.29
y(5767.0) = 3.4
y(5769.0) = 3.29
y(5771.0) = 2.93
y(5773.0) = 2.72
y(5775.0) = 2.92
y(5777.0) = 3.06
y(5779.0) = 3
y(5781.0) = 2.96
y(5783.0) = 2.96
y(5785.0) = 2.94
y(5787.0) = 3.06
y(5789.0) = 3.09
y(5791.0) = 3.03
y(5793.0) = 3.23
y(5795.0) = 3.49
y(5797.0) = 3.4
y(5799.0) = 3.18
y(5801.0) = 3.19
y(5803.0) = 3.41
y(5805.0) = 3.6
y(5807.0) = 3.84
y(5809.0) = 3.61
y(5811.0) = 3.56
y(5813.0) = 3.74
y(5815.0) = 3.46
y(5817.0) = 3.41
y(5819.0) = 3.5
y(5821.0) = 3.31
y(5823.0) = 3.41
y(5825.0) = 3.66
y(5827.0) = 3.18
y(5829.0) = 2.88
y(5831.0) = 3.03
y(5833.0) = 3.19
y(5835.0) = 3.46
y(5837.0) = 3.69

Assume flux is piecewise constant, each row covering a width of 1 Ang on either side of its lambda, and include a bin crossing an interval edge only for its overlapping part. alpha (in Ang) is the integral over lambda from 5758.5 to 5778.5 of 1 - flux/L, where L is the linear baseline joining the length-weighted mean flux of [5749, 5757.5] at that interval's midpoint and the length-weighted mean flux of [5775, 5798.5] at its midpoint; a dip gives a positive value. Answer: 1.12 Ang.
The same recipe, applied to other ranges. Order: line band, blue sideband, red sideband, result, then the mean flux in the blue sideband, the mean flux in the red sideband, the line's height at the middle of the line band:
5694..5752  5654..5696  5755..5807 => -2.1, 3.15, 3.19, 3.17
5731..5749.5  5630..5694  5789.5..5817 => 0.4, 3.12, 3.43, 3.3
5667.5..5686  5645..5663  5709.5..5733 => 0.9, 3.24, 3.37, 3.28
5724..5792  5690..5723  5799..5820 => 3.2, 3.25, 3.52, 3.38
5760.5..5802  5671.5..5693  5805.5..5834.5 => 2.8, 3.17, 3.42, 3.35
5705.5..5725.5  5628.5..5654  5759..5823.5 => -0.4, 3.11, 3.26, 3.19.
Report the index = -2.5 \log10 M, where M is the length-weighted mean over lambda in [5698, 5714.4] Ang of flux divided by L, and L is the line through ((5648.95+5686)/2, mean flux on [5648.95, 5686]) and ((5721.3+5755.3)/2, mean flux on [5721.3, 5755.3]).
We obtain 0.083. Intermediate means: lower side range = 3.13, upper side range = 3.37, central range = 3.02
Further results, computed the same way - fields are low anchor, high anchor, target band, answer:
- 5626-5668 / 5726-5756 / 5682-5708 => 0.013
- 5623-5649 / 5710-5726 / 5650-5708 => 0.014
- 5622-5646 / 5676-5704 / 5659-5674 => 0.036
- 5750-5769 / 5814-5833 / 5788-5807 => 0.003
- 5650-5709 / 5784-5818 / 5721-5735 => -0.078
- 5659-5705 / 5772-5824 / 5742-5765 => -0.042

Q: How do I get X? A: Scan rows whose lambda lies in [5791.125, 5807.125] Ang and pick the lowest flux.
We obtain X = 3.18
